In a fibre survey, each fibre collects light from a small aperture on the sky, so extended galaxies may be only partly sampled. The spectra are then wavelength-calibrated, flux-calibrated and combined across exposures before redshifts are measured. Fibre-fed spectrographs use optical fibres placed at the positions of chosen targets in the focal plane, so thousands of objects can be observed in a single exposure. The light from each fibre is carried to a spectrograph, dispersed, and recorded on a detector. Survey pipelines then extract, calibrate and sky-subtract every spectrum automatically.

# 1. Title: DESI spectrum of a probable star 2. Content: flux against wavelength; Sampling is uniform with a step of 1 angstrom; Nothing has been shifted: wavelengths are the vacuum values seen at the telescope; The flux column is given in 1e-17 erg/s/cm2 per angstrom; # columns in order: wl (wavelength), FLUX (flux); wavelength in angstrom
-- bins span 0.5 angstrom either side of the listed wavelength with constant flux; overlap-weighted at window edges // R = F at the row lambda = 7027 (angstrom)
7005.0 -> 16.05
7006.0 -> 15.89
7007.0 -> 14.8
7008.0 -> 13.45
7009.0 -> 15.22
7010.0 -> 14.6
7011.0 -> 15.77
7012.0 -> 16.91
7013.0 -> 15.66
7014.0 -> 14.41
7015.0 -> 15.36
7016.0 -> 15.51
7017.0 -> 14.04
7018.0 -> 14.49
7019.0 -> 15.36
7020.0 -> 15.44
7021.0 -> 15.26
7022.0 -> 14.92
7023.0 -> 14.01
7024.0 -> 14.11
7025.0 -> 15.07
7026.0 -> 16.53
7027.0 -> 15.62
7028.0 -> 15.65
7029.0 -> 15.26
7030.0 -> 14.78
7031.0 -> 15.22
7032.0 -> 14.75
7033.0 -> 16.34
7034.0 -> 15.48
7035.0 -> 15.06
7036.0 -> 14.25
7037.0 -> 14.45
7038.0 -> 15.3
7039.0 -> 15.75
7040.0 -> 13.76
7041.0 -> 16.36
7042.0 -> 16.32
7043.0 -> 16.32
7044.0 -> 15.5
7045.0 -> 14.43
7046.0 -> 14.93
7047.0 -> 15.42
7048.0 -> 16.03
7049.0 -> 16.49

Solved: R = 15.62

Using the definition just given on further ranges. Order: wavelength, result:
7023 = 14.01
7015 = 15.36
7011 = 15.77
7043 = 16.32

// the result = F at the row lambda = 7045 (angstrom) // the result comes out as 14.43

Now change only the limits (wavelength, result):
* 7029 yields 15.26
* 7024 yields 14.11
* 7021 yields 15.26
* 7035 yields 15.06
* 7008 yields 13.45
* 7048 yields 16.03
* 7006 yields 15.89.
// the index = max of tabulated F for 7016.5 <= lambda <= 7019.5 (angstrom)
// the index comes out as 15.36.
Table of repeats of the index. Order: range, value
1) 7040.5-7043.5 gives 16.36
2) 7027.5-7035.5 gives 16.34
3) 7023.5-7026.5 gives 16.53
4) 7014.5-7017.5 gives 15.51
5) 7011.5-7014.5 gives 16.91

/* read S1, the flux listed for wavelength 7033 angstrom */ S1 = 16.34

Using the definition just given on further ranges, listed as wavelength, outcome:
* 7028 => 15.65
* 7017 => 14.04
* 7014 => 14.41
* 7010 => 14.6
